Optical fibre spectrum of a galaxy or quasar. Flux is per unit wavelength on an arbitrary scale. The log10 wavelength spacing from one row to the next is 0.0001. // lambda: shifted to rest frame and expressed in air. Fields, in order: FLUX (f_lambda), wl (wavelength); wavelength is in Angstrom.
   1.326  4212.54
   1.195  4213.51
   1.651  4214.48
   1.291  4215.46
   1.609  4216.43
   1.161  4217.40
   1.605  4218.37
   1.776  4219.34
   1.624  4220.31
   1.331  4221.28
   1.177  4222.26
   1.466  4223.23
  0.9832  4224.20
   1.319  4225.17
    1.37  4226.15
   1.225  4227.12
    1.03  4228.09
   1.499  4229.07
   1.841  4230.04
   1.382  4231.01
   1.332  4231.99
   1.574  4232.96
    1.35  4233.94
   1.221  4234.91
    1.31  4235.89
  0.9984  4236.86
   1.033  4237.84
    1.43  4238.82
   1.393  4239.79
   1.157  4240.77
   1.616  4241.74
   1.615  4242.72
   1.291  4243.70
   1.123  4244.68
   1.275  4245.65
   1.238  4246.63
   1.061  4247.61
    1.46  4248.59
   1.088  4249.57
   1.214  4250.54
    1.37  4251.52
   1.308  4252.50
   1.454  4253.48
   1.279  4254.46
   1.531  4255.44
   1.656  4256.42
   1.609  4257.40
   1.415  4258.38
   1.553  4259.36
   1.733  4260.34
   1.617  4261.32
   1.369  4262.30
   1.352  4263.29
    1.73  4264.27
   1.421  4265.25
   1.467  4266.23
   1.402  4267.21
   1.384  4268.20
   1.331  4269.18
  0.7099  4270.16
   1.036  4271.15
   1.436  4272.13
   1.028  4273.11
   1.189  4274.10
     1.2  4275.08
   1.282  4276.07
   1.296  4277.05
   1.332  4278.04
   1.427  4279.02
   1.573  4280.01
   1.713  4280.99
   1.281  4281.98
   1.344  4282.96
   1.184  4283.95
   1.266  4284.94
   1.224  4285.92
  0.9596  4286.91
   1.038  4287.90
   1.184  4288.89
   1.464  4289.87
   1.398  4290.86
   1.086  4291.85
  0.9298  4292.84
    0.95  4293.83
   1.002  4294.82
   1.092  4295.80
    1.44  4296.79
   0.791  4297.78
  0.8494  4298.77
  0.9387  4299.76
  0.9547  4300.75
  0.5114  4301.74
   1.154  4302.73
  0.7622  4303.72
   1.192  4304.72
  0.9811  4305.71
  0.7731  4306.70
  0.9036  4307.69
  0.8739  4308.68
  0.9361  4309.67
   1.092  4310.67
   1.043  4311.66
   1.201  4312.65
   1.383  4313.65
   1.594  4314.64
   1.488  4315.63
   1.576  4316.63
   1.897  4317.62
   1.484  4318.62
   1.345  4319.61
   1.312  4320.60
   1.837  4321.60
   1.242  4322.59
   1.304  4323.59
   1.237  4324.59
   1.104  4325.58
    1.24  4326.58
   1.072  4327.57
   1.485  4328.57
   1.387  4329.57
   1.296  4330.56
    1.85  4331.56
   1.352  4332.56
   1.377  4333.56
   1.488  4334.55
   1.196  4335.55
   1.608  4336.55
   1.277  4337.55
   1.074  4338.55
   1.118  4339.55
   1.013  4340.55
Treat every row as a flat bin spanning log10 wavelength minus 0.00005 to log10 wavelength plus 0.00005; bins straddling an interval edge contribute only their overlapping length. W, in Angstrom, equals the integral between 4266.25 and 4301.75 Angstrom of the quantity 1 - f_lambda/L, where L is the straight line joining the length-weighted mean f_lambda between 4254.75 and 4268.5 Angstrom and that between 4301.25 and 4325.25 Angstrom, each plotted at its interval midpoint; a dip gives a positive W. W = 5.16 Angstrom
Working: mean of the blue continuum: 1.52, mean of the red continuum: 1.21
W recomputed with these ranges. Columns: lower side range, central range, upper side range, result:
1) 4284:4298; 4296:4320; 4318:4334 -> 2.5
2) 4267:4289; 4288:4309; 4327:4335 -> 4.8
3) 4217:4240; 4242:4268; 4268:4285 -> -2.0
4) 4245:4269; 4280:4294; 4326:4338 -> 1.7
